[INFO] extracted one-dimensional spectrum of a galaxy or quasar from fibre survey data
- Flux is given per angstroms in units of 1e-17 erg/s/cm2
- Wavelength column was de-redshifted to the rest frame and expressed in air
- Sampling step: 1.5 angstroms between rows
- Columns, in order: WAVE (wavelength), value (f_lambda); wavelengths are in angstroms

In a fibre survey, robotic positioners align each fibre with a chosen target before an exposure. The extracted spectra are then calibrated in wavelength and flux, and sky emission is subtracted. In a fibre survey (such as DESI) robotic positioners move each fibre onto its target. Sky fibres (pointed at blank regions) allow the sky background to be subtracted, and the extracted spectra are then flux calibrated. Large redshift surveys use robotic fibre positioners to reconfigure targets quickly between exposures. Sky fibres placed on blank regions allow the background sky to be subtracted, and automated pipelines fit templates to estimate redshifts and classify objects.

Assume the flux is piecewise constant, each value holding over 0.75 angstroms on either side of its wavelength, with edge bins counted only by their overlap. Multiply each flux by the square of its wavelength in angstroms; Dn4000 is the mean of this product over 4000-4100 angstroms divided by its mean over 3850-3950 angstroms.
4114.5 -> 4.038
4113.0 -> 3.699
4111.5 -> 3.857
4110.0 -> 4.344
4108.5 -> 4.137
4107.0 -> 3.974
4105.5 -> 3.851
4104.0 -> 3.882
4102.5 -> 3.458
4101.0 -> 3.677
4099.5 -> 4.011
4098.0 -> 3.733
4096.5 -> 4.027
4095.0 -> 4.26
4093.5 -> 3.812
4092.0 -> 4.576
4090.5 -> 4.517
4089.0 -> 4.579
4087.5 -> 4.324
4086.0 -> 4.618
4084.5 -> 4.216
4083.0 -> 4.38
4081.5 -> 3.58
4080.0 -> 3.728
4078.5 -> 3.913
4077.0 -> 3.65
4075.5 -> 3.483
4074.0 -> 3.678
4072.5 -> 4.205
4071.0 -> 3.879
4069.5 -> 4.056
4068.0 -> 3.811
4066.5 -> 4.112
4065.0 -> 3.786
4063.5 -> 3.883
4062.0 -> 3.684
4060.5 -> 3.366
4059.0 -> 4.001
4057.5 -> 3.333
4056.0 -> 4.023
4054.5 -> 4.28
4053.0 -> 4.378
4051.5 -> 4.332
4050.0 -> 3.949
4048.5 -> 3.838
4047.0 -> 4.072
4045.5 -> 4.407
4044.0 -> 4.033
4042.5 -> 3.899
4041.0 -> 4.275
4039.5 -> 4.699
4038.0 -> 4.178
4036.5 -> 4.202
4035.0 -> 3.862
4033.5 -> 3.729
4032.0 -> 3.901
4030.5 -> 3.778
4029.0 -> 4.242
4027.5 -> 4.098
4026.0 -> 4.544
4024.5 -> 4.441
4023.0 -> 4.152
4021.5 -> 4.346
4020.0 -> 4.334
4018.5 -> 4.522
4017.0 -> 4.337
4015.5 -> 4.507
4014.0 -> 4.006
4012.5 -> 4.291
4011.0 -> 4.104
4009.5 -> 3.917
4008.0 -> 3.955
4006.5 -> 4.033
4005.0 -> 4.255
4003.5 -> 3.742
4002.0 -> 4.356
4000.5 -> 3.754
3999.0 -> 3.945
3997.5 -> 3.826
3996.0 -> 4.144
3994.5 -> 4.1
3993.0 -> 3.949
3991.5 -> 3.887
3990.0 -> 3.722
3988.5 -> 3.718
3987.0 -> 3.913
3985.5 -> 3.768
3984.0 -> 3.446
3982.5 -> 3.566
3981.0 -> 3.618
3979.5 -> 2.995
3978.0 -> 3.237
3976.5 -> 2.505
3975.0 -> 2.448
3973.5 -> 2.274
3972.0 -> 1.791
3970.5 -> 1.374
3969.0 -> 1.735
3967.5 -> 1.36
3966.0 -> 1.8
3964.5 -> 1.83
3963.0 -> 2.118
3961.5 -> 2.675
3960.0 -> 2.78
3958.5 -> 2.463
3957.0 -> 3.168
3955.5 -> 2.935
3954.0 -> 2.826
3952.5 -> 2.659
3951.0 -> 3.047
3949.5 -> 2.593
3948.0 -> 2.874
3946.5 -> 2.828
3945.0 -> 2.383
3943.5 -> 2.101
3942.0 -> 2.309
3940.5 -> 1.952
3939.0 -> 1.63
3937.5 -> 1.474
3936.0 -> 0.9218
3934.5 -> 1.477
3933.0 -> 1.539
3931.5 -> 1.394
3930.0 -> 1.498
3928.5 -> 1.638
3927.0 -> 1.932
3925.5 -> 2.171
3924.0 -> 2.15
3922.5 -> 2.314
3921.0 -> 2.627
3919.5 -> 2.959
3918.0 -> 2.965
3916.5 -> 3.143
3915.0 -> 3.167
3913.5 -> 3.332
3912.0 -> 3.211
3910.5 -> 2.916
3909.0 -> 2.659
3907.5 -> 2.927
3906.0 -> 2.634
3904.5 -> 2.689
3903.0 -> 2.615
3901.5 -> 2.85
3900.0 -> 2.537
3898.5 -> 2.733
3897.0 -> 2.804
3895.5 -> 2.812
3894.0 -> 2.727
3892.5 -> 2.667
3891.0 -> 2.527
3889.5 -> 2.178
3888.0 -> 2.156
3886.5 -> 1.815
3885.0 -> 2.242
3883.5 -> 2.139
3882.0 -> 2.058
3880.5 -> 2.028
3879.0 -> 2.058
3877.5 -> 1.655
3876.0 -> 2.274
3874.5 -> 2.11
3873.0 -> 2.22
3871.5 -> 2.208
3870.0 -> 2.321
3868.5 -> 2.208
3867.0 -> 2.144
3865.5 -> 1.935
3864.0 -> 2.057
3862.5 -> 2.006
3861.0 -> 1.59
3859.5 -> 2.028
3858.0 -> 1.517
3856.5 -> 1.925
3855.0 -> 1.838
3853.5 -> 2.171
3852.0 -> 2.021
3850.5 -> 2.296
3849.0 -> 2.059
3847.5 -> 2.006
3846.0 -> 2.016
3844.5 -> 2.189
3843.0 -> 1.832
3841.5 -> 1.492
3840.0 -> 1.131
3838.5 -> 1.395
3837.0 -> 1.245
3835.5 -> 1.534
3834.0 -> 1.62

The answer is 1.94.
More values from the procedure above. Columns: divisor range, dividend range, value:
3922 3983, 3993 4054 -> 1.90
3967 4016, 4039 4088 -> 1.19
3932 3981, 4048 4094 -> 1.87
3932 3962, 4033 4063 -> 1.82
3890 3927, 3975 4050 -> 1.53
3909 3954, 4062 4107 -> 1.85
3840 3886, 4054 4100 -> 2.21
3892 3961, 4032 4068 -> 1.72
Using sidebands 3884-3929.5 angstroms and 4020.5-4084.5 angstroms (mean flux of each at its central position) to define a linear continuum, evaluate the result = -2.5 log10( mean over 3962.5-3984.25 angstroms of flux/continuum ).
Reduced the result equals 0.34 mag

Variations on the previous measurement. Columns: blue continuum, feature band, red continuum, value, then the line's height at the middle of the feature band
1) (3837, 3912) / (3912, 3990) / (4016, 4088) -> 0.21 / 2.99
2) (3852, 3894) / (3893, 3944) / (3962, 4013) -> 0.06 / 2.56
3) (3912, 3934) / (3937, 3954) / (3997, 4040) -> 0.17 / 2.78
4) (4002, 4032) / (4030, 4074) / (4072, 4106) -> 0.03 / 4.1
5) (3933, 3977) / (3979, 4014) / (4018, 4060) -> -0.23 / 3.16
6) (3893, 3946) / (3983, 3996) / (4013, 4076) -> -0.15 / 3.32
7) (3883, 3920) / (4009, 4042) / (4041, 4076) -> -0.14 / 3.68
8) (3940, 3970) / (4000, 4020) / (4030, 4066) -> -0.23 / 3.35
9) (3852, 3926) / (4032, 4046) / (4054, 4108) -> -0.14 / 3.61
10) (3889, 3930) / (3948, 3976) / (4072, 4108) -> 0.28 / 3.04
